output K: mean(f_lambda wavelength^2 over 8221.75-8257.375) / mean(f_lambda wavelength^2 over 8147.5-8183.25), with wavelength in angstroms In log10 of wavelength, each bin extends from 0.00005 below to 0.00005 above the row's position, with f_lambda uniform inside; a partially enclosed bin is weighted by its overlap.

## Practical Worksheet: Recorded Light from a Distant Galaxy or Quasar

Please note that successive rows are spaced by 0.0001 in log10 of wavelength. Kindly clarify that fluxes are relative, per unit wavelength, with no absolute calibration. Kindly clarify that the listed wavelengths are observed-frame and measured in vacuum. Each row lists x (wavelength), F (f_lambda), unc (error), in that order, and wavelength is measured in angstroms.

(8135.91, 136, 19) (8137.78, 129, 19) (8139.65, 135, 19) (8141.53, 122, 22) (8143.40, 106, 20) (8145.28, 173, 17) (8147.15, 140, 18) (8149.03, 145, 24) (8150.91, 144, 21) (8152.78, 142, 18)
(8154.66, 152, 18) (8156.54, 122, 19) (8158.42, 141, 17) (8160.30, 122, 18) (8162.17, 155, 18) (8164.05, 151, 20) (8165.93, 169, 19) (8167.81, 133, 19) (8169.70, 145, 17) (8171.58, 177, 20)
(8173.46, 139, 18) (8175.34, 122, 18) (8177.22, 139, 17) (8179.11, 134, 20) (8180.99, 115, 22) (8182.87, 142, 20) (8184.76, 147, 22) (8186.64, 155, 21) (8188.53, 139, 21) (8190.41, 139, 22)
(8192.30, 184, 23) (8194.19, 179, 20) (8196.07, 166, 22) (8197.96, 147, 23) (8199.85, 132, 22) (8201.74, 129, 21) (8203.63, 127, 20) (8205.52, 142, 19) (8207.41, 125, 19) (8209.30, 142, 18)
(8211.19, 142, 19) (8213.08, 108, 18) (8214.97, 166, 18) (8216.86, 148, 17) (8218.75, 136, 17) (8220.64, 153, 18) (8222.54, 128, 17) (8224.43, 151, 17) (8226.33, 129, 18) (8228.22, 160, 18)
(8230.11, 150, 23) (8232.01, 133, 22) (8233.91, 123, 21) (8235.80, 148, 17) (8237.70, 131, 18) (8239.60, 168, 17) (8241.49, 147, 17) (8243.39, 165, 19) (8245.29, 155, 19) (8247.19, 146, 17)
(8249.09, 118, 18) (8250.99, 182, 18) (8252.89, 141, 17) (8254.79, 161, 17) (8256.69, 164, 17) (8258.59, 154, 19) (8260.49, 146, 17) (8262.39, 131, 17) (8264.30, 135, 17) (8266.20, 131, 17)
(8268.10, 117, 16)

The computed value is 1.06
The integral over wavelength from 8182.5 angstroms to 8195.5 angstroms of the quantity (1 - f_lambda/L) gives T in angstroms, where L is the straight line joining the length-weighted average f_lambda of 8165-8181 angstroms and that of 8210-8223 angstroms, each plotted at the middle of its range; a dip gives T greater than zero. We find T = -1.3 angstroms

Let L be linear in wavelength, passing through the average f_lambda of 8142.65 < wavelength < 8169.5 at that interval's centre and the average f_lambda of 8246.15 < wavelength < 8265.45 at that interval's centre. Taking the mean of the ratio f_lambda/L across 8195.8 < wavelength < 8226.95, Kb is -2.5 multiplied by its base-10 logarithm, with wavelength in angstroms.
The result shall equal 0.050 mag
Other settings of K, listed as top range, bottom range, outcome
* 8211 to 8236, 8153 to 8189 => 1.00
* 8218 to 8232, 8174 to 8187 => 1.07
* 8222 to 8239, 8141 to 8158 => 1.03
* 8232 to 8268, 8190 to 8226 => 1.02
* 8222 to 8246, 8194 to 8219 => 1.04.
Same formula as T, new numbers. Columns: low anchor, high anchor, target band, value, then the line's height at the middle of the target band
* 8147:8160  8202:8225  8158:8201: -2.3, 139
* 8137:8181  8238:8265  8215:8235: 0.7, 148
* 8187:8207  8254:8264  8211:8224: 0.7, 149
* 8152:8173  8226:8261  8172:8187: 1.0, 147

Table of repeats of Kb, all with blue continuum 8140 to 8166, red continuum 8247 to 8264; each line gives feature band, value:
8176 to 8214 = 0.019 mag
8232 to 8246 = 0.004 mag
